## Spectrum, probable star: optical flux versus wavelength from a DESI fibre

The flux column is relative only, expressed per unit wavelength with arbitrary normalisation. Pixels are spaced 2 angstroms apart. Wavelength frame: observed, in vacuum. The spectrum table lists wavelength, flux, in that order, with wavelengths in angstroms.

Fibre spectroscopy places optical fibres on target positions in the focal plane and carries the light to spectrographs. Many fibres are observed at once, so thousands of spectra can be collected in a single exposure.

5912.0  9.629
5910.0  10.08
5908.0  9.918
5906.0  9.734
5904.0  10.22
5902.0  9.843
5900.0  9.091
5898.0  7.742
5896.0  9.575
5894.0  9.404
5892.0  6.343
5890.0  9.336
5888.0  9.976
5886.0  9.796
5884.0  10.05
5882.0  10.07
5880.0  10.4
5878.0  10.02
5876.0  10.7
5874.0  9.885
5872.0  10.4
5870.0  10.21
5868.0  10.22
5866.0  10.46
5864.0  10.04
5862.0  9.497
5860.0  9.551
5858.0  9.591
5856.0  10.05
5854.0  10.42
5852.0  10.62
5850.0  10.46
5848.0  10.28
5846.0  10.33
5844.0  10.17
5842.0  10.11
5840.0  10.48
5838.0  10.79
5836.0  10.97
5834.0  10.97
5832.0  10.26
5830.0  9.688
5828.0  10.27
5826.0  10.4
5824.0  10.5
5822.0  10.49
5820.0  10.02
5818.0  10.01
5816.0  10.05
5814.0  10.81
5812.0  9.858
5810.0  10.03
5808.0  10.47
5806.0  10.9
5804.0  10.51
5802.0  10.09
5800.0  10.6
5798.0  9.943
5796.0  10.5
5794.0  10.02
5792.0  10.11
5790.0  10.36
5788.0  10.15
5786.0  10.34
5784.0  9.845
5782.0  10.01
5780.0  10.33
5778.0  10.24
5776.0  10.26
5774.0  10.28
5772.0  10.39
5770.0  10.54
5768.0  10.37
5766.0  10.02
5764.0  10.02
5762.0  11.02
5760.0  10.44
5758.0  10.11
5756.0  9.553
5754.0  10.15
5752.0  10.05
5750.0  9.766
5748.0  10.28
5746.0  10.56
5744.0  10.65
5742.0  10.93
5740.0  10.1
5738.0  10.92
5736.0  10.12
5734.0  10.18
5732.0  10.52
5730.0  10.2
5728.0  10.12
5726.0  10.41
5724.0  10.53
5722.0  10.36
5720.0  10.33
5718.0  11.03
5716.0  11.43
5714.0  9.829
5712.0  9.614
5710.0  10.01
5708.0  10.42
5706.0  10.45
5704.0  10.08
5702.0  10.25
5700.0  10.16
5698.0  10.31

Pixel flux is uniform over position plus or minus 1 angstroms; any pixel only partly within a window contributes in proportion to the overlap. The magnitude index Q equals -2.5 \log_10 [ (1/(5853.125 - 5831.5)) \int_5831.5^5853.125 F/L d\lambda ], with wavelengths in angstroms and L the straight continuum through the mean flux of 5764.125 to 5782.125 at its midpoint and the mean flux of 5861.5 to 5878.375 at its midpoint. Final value -0.03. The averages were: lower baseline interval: 10.3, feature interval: 10.5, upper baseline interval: 10.2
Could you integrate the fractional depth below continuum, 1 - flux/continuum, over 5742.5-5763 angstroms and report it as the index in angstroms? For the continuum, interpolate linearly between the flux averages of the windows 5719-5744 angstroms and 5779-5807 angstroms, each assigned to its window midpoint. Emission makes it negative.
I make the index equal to 0.2 angstroms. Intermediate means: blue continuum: 10.4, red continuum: 10.3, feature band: 10.3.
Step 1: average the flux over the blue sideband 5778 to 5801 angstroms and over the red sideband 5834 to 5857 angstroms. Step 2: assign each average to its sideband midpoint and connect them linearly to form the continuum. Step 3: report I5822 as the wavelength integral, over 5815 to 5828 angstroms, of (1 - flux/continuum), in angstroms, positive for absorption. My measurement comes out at 0.1 angstroms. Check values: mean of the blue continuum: 10.2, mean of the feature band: 10.2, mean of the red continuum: 10.4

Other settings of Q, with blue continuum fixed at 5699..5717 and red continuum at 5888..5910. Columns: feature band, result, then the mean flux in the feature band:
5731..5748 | -0.04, 10.5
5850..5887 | -0.08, 10.1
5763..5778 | -0.04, 10.3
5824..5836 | -0.09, 10.4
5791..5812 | -0.06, 10.3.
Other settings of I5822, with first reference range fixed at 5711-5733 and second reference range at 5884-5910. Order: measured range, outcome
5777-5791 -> -0.24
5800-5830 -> -1.48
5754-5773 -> -0.24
